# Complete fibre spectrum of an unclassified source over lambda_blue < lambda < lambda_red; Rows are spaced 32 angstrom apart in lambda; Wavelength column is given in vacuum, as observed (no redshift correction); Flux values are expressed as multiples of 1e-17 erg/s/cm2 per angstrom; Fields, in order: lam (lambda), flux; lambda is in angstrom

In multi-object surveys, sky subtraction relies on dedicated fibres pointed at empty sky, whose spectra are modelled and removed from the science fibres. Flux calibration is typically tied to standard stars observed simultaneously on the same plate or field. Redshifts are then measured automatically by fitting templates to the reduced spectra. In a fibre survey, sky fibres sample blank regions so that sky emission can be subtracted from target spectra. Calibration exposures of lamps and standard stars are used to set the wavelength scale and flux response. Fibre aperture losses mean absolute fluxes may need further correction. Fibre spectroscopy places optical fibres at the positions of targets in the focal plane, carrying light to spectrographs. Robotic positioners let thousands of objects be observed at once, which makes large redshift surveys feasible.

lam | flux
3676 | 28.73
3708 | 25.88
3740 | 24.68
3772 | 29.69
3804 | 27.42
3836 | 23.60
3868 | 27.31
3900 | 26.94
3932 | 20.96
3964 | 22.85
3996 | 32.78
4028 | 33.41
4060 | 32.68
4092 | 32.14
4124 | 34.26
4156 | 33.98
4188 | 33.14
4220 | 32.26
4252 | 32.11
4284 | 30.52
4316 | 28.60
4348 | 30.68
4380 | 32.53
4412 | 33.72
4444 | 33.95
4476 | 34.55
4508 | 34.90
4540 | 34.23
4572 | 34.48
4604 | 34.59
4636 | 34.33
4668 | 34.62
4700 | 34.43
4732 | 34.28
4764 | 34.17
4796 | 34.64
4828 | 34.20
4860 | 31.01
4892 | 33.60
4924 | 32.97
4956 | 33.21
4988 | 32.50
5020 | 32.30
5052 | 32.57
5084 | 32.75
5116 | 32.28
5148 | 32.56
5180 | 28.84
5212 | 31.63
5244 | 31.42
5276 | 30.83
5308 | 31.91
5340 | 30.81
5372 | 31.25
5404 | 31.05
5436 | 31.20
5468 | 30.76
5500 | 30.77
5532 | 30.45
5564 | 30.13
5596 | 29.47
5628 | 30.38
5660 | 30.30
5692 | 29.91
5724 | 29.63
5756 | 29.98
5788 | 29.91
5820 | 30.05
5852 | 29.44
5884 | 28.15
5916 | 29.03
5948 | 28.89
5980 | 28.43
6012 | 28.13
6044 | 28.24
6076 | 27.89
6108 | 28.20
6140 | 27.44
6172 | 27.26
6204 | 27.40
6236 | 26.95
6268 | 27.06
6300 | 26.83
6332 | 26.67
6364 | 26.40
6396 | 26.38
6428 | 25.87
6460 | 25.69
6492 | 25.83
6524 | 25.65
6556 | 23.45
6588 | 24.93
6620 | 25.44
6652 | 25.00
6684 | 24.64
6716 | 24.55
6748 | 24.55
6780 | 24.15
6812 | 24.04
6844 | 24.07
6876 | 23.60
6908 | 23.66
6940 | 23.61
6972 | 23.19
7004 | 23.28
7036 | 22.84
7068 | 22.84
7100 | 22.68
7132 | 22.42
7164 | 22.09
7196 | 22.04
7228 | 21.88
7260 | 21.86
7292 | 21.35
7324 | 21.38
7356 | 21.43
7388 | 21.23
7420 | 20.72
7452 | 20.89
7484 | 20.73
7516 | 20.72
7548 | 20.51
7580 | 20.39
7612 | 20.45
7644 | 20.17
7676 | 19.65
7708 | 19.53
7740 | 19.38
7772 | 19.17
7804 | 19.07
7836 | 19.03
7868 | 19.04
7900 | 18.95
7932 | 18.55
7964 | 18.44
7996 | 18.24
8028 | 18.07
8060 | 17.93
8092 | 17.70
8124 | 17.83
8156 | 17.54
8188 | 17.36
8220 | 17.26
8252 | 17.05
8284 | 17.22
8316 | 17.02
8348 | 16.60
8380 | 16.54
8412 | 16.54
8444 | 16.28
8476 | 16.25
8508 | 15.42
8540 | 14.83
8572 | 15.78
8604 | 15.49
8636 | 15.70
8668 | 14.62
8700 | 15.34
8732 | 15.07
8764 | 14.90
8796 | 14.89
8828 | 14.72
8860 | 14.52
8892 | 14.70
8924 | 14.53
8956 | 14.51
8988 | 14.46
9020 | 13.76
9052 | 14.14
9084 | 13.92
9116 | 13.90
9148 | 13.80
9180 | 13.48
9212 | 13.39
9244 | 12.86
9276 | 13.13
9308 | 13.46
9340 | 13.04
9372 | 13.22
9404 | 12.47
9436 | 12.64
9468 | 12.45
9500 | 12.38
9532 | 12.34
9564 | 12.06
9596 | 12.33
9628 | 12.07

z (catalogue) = 0.00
